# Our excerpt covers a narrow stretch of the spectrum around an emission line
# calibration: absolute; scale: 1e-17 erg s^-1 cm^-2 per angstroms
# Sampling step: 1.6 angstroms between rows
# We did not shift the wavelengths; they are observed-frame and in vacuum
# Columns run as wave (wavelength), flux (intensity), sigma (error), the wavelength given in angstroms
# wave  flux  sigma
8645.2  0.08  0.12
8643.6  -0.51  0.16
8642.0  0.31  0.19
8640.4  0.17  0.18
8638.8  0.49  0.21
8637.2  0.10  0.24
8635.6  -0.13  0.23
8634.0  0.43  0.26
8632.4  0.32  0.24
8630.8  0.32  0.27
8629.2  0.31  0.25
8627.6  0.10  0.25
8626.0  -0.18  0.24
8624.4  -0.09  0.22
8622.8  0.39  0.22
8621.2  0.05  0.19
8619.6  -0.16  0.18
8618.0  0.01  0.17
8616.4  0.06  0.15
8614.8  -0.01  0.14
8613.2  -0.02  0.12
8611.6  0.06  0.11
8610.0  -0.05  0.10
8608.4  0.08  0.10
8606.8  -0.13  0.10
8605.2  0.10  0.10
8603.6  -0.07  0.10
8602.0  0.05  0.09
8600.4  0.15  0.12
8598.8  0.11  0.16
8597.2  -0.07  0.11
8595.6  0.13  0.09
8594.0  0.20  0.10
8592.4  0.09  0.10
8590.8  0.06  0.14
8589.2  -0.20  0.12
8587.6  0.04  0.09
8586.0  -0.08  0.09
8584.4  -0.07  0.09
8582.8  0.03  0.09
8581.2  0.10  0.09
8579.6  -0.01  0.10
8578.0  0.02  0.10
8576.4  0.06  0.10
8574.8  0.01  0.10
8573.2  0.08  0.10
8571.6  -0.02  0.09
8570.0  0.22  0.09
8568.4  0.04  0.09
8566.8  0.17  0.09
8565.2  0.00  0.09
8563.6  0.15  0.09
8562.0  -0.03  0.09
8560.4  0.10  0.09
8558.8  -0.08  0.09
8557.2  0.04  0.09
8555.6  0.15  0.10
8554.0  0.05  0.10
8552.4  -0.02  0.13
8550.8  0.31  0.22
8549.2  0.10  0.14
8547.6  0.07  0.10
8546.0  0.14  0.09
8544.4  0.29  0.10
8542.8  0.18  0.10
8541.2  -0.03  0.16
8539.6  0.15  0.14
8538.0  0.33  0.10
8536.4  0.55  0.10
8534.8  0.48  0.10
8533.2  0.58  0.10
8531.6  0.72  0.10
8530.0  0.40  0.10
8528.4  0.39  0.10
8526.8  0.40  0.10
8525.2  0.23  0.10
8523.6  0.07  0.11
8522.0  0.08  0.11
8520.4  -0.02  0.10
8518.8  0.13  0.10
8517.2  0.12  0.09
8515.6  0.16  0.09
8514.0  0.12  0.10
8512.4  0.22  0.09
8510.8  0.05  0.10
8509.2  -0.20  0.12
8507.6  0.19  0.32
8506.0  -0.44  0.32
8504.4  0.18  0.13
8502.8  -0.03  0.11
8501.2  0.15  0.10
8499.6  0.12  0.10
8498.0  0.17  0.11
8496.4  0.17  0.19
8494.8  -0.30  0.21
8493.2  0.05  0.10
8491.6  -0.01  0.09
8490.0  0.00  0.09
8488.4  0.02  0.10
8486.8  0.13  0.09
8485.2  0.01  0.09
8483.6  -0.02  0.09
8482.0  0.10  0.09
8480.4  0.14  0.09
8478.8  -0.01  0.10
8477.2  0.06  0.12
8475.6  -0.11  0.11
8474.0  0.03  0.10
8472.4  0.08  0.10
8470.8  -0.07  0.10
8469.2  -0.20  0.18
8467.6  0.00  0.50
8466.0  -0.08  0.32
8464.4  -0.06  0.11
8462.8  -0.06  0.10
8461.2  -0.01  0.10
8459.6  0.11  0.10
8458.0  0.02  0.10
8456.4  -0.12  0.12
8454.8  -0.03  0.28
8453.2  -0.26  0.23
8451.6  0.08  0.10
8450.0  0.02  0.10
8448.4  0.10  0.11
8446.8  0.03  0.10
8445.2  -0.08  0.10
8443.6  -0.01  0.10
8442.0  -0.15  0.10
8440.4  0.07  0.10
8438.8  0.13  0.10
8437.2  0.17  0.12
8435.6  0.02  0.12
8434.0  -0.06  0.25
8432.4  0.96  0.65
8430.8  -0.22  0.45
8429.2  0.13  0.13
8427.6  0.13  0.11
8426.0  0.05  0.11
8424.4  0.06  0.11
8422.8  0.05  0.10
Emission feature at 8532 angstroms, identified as [O II]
